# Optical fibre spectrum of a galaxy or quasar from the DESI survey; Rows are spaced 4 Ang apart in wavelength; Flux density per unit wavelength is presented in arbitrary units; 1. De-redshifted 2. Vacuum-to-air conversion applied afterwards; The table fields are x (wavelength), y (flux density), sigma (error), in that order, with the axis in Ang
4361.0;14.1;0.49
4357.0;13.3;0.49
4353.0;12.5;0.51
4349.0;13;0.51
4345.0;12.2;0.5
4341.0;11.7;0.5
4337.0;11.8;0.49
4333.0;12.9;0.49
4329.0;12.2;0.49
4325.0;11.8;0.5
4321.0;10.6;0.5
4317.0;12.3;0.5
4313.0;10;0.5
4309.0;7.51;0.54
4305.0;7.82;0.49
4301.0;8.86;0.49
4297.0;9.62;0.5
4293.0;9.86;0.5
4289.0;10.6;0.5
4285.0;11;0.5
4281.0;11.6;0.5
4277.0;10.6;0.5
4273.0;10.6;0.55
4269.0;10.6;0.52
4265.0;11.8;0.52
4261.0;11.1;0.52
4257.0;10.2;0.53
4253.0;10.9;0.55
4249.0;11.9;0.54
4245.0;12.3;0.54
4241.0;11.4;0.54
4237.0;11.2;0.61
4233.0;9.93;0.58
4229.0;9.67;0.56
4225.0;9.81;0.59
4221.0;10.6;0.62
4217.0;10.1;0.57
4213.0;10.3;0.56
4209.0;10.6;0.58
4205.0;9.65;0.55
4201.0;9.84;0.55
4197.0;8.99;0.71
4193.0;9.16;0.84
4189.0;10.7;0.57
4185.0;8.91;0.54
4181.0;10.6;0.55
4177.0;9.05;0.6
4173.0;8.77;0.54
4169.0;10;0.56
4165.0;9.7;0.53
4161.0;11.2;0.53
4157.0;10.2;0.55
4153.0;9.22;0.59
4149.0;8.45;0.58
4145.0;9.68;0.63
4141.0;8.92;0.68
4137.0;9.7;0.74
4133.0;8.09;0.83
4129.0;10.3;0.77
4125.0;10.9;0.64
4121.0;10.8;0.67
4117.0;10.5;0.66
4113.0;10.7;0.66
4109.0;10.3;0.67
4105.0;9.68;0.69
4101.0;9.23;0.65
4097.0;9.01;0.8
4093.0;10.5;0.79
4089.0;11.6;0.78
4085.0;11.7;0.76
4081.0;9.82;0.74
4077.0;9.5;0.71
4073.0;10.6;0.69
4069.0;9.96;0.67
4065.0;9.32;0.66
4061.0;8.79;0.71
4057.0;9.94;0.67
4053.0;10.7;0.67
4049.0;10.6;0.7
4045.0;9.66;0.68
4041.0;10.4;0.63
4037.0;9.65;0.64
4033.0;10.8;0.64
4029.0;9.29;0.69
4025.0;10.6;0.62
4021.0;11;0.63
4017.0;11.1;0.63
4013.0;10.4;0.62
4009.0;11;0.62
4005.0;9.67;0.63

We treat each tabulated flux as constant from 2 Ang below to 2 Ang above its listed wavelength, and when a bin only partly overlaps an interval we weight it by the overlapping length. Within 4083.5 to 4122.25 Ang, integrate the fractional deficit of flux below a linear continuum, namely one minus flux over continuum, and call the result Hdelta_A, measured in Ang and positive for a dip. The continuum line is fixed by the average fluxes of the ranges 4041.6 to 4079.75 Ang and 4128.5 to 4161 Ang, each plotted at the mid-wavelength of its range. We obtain -2.9 Ang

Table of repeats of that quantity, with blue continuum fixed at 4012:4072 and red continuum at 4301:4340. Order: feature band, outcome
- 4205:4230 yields 0.8 Ang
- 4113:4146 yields 1.3 Ang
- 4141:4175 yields 2.5 Ang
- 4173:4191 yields 1.3 Ang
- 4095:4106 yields 1.1 Ang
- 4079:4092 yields -1.0 Ang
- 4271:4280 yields -0.1 Ang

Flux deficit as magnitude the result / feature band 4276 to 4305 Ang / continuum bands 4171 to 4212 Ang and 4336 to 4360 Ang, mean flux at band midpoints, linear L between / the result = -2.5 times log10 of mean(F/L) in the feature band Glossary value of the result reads 0.133 mag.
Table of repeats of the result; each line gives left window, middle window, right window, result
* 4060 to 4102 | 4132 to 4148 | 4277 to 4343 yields 0.122 mag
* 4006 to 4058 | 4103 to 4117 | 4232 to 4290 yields 0.037 mag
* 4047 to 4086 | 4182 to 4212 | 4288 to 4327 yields 0.024 mag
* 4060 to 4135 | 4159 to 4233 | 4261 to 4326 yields 0.036 mag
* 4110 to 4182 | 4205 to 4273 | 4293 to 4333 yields -0.073 mag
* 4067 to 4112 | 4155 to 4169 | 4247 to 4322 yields -0.006 mag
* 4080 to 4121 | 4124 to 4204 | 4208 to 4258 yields 0.098 mag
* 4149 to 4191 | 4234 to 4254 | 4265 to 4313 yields -0.163 mag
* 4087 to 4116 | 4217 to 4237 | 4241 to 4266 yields 0.103 mag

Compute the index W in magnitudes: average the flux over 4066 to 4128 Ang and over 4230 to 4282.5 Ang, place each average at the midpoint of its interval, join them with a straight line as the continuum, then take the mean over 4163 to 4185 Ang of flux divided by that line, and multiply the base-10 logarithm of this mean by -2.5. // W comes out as 0.119 mag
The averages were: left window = 10.3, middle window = 9.56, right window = 11.1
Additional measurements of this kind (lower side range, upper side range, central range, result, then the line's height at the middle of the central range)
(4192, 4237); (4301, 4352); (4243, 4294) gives -0.05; 10.5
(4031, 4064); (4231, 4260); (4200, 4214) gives 0.08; 10.9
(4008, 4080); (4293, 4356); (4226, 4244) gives 0.01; 10.7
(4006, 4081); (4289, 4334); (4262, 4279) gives -0.07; 10.3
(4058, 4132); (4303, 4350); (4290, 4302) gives 0.15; 11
